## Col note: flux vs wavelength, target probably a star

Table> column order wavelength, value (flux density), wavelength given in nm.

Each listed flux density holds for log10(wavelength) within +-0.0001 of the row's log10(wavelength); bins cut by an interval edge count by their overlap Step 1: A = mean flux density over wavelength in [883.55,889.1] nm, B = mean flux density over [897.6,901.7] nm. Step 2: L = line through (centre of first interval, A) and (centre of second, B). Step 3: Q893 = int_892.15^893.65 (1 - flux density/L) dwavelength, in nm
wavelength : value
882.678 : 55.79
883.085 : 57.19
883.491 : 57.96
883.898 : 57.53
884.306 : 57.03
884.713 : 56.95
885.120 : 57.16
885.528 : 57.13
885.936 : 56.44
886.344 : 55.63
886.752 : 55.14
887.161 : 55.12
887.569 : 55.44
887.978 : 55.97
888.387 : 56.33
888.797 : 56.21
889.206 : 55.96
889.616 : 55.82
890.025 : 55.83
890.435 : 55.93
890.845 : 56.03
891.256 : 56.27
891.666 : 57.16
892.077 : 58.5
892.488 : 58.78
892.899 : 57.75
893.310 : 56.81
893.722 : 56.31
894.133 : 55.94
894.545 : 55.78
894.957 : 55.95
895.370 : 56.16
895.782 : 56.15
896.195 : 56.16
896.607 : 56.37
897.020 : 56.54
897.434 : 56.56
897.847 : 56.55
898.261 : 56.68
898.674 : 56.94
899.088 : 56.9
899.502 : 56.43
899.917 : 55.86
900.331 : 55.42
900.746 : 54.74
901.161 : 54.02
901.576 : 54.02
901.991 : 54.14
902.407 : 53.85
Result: -0.04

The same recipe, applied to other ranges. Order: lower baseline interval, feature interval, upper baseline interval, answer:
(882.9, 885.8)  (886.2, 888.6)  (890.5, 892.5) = 0.07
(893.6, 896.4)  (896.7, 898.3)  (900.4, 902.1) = -0.03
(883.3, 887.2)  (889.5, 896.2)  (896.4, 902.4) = -0.05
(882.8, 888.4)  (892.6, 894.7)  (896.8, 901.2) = -0.01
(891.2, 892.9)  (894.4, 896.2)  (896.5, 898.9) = 0.03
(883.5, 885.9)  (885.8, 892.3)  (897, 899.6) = 0.10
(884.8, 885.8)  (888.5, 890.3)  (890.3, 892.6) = 0.03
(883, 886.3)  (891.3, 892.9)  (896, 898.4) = -0.03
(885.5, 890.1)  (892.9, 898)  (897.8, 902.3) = -0.06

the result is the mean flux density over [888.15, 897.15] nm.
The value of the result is 56.5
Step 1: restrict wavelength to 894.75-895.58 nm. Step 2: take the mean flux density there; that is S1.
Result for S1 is 56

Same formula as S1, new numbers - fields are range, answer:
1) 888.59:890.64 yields 56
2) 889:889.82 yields 55.9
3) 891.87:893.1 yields 58.3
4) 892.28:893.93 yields 57.4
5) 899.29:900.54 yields 55.9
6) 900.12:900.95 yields 55.1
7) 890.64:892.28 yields 57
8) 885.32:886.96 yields 56.1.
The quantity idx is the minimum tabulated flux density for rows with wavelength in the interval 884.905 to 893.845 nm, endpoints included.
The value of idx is 55.12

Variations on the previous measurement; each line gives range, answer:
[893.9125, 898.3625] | 55.78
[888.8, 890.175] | 55.82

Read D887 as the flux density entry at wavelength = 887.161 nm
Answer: 55.12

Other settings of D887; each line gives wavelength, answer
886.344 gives 55.63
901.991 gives 54.14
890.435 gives 55.93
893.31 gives 56.81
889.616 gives 55.82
